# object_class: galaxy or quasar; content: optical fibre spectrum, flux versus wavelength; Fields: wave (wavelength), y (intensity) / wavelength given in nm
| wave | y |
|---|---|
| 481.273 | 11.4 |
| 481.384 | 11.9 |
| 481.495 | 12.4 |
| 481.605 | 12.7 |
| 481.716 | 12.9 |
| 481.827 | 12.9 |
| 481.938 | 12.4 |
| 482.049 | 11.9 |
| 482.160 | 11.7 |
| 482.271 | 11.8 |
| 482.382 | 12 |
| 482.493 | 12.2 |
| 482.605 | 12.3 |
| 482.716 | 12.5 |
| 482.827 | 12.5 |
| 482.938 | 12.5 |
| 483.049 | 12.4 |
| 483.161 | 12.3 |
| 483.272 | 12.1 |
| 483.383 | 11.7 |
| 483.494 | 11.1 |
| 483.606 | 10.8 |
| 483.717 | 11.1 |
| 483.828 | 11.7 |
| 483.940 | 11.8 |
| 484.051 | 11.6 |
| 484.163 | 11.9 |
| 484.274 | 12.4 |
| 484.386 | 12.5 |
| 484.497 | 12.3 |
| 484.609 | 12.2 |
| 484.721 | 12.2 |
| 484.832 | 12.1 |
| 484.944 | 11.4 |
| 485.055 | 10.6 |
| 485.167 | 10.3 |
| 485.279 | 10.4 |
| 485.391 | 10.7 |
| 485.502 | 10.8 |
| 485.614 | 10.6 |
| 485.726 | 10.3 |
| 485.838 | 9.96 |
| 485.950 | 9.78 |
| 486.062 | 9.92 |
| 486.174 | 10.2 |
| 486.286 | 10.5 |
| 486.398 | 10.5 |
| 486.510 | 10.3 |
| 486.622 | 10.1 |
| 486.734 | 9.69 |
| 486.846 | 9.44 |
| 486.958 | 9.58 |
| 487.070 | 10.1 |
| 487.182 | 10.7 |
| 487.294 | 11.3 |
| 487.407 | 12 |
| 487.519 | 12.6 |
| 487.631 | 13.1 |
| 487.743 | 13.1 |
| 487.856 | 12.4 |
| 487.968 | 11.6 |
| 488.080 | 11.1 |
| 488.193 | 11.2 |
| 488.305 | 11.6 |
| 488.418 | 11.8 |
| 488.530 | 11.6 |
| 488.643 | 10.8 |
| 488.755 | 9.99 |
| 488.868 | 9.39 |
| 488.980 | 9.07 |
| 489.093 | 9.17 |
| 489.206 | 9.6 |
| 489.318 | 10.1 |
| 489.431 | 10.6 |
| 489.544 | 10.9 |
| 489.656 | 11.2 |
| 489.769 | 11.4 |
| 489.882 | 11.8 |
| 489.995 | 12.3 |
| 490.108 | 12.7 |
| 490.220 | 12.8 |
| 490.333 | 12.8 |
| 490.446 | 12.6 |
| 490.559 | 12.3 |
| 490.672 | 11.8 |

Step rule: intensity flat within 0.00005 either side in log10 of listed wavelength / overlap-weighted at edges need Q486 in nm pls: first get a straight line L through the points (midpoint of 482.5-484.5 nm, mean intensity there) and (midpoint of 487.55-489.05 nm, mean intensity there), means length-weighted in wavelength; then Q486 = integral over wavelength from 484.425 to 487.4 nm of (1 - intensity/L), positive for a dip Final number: 0.25 nm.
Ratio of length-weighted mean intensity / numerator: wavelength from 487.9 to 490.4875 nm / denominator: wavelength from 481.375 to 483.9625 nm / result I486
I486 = 0.92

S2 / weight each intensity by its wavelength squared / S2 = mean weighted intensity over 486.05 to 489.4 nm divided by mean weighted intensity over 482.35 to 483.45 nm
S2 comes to 0.90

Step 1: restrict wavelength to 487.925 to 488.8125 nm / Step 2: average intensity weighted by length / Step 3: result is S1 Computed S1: 11.2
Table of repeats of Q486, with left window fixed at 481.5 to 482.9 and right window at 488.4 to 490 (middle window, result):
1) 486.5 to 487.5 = 0.06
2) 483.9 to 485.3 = 0.00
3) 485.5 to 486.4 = 0.09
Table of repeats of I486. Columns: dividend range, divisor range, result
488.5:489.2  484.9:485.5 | 0.93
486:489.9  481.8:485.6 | 0.92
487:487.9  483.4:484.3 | 1.03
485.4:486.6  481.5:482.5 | 0.84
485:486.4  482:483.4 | 0.85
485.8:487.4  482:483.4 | 0.84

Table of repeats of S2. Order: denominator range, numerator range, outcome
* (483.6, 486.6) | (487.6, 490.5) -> 1.04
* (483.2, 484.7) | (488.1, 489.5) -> 0.90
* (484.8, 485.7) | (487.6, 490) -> 1.04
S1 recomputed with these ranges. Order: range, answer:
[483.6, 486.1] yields 11.2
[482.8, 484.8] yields 11.9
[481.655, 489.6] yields 11.2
